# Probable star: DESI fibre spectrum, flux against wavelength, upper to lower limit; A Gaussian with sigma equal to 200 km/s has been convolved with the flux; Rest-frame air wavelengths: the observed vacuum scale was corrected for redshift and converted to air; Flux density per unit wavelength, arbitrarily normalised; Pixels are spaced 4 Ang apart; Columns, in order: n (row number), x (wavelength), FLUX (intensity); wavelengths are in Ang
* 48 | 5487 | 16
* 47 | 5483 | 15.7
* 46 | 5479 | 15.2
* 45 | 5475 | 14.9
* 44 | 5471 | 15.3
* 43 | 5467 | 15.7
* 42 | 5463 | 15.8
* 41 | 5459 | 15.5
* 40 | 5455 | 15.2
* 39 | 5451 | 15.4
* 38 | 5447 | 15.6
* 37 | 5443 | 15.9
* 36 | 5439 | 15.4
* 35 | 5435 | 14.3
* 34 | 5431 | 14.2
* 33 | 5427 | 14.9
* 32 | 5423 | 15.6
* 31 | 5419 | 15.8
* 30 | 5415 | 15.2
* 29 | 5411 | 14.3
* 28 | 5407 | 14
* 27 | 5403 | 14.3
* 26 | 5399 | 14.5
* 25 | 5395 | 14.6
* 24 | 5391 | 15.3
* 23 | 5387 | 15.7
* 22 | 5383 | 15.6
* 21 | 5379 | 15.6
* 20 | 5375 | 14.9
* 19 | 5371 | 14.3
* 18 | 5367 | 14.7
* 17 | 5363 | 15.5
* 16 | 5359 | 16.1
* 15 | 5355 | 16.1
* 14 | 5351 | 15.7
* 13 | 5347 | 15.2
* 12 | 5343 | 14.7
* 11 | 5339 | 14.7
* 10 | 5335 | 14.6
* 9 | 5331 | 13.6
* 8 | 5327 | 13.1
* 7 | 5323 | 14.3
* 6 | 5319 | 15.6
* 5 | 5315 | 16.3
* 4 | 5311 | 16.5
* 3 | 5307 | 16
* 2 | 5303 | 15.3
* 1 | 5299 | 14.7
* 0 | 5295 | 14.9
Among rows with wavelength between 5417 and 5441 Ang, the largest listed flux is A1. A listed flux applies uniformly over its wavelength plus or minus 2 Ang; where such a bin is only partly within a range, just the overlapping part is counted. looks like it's 15.8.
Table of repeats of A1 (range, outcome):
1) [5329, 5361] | 16.1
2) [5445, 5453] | 15.6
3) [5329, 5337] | 14.6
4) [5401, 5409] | 14.3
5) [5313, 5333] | 16.3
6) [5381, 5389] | 15.7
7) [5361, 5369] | 15.5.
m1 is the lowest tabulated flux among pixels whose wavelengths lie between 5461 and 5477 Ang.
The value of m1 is 14.9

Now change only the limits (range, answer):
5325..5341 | 13.1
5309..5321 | 15.6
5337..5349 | 14.7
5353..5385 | 14.3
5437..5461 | 15.2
